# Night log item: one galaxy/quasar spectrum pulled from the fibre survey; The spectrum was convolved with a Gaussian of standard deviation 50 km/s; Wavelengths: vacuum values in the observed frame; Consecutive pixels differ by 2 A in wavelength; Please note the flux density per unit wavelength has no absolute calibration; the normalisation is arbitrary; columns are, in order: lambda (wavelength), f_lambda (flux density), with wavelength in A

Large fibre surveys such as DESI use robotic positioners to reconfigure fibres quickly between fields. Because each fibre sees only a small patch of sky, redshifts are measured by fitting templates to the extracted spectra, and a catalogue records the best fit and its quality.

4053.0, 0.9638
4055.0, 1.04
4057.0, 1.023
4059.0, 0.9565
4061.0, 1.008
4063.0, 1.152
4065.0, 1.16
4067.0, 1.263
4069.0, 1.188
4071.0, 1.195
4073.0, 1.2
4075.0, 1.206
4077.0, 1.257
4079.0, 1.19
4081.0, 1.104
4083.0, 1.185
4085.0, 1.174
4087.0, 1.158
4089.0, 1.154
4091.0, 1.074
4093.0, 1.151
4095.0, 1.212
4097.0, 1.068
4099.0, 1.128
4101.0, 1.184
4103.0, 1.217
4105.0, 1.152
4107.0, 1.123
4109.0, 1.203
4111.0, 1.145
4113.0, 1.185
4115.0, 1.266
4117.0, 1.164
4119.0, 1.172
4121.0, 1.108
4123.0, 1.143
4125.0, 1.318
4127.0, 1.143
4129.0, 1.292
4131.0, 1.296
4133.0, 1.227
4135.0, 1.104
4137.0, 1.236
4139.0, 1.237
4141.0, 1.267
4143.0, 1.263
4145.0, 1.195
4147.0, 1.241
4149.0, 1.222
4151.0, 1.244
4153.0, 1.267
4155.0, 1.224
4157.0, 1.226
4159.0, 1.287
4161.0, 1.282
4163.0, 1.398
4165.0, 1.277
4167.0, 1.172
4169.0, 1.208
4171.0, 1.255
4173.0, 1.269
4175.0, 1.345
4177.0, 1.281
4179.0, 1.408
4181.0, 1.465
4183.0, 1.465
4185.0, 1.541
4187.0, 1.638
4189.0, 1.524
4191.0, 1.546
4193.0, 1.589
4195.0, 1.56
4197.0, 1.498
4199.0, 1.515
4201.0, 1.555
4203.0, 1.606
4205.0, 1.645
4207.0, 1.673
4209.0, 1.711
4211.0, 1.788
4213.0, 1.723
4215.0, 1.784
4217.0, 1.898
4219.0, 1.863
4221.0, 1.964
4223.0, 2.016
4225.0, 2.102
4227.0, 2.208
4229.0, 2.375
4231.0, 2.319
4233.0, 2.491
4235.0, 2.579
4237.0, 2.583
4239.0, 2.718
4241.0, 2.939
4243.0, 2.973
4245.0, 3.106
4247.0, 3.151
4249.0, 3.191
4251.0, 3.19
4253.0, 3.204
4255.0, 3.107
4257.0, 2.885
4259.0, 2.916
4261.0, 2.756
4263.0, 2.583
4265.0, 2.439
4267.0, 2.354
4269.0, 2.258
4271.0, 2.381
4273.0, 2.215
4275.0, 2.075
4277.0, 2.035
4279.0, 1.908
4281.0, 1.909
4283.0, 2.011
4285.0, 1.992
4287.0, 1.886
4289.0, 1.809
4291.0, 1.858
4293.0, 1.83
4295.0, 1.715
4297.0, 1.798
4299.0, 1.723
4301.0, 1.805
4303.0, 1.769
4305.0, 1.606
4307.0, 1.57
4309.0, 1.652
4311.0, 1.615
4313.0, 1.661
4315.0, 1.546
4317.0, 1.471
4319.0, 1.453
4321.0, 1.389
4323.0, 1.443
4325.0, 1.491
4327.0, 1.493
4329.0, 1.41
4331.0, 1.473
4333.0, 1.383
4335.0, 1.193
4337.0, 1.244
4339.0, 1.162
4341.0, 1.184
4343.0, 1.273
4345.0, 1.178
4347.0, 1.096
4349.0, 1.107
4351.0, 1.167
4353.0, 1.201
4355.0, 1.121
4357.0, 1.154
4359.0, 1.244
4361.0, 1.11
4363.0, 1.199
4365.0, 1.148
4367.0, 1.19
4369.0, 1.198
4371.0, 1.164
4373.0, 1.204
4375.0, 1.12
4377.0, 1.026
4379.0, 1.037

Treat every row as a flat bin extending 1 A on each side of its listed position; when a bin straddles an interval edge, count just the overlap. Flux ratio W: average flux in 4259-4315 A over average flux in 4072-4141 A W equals 1.7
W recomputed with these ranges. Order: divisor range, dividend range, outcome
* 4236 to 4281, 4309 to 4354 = 0.51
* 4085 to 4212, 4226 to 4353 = 1.53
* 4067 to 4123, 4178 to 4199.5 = 1.30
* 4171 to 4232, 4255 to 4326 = 1.16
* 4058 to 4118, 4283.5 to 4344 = 1.35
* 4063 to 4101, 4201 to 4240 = 1.75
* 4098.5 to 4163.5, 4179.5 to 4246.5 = 1.62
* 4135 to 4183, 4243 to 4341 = 1.57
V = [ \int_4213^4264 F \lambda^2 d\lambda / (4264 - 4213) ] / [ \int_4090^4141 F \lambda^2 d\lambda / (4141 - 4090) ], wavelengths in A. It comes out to 2.3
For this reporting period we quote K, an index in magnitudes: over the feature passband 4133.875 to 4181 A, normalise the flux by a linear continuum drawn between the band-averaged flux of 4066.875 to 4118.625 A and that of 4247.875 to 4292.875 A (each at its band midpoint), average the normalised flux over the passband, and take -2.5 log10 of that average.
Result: 0.27 mag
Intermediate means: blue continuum 1.17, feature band 1.26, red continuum 2.4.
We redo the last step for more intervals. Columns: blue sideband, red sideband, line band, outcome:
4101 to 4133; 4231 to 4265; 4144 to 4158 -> 0.30 mag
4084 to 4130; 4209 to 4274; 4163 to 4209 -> 0.31 mag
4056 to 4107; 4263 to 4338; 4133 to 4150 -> 0.08 mag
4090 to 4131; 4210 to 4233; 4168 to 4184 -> 0.25 mag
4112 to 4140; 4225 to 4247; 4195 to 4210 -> 0.35 mag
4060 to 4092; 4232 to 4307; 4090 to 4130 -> 0.17 mag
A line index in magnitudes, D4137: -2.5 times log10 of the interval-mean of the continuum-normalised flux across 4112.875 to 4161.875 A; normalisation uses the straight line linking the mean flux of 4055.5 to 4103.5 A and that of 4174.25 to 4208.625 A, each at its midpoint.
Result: 0.10 mag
